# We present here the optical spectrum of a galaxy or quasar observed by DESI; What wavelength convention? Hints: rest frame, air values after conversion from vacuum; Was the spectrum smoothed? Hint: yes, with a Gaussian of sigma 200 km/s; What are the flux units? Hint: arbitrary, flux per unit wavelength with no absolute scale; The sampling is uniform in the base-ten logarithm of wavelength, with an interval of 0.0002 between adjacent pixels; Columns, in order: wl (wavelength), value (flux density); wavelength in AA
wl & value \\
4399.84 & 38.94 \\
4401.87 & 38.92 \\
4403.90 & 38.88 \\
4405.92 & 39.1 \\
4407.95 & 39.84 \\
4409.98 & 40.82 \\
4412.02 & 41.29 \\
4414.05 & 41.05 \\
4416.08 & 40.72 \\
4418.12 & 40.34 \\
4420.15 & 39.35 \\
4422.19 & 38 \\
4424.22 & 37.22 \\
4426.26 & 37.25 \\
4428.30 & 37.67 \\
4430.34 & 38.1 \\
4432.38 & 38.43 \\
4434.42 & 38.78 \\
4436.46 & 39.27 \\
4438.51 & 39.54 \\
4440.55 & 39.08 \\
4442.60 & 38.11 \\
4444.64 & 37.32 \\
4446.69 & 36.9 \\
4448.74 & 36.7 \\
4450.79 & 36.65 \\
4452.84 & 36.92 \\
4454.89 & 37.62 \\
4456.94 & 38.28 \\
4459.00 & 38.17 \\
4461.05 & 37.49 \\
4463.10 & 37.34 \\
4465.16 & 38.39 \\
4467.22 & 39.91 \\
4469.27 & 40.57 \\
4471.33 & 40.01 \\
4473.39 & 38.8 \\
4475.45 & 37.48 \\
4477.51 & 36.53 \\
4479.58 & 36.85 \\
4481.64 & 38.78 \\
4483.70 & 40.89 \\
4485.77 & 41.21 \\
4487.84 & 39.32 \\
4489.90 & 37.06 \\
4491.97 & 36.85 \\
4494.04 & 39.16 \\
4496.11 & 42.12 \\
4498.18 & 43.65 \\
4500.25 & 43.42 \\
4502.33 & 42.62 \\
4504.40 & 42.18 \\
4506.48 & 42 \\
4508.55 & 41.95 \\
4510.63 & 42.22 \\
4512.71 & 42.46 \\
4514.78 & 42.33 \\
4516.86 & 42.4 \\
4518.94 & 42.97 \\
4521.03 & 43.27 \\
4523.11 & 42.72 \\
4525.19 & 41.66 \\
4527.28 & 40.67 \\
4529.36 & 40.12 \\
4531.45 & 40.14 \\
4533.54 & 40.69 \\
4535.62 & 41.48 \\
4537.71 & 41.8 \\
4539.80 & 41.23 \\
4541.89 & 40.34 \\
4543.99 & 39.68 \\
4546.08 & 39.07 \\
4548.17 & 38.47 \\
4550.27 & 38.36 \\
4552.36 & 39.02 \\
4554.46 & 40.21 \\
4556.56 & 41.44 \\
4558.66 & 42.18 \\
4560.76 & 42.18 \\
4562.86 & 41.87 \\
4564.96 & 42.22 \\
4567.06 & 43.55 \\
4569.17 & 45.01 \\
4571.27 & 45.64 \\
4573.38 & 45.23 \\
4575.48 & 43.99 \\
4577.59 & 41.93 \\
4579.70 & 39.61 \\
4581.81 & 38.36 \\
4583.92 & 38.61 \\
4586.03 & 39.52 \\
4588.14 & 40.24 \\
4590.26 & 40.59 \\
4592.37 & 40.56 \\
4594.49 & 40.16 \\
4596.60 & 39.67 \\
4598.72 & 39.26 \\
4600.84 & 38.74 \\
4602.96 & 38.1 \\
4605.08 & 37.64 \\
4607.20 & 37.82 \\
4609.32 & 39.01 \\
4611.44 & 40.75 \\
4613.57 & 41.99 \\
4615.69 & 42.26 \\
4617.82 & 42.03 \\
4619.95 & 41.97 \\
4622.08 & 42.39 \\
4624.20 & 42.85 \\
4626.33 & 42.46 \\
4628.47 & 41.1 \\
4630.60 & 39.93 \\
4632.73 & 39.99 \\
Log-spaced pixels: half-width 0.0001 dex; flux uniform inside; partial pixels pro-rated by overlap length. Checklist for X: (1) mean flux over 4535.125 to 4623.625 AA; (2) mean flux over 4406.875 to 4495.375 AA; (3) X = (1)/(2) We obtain 1.1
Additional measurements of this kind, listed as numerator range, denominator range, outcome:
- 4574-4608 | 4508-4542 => 0.95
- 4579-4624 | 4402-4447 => 1.03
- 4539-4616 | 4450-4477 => 1.06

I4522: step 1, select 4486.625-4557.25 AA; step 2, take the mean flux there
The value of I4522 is 41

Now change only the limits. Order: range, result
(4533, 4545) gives 40.9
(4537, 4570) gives 41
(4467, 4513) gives 40.2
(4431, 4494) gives 38.3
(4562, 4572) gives 43.6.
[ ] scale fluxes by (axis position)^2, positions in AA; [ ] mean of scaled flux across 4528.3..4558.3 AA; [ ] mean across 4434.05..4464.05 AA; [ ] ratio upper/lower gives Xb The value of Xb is 1.11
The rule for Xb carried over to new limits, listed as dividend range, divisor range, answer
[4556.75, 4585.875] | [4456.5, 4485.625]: 1.14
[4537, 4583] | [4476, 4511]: 1.06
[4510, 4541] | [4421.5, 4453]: 1.15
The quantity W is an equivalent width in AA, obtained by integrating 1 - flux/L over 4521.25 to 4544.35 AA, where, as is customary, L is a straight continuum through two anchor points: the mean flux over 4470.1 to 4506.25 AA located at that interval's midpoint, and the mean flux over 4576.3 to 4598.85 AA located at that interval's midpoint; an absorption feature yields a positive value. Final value -0.7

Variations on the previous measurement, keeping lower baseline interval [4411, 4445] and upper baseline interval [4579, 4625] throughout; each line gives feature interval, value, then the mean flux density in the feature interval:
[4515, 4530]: -0.9 AA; 42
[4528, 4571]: -1.4 AA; 41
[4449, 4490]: 0.8 AA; 38.4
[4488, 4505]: -0.6 AA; 40.8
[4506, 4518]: -0.8 AA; 42.3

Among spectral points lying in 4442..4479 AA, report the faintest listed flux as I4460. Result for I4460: 36.53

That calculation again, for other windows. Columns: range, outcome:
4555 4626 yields 37.64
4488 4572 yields 36.85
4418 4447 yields 36.9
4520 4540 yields 40.12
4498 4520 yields 41.95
